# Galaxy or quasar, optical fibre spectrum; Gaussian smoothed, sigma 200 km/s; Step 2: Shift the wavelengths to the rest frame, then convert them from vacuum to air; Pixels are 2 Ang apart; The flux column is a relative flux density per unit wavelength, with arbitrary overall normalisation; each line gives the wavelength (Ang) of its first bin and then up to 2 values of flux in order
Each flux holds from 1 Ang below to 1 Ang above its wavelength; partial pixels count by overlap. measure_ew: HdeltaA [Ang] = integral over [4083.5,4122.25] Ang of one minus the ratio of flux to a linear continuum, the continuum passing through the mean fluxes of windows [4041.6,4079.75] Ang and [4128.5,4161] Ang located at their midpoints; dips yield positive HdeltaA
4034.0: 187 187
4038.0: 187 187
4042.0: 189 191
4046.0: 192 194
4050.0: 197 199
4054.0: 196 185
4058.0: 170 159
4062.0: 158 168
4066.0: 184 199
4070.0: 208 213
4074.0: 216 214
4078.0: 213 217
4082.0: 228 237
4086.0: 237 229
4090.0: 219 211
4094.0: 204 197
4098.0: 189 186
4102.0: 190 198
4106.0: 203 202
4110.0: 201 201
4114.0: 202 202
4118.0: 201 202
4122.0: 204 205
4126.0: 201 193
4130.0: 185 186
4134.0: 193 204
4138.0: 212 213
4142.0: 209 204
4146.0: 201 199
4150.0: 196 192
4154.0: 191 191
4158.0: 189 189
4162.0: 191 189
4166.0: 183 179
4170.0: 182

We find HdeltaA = -2.1 Ang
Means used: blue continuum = 192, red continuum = 197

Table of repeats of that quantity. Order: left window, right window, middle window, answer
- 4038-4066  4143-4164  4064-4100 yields -4.62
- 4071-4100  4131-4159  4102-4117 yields 0.56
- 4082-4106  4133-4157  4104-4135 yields 0.94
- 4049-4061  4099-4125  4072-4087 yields -2.47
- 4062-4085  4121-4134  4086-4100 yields -0.41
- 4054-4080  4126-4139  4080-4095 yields -2.33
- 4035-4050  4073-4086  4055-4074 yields 2.27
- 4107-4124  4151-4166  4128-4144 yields -0.32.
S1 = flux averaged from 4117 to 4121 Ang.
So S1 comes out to 202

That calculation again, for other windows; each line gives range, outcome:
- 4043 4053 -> 195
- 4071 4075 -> 214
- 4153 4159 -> 190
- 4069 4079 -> 213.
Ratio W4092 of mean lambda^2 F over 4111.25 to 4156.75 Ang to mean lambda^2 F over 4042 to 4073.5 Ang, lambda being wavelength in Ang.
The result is 1.1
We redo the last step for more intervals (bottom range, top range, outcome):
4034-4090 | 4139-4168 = 1.03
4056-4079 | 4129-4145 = 1.09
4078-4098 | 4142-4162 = 0.92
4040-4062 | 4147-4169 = 1.08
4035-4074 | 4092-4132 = 1.08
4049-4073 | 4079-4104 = 1.15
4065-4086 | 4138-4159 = 0.96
